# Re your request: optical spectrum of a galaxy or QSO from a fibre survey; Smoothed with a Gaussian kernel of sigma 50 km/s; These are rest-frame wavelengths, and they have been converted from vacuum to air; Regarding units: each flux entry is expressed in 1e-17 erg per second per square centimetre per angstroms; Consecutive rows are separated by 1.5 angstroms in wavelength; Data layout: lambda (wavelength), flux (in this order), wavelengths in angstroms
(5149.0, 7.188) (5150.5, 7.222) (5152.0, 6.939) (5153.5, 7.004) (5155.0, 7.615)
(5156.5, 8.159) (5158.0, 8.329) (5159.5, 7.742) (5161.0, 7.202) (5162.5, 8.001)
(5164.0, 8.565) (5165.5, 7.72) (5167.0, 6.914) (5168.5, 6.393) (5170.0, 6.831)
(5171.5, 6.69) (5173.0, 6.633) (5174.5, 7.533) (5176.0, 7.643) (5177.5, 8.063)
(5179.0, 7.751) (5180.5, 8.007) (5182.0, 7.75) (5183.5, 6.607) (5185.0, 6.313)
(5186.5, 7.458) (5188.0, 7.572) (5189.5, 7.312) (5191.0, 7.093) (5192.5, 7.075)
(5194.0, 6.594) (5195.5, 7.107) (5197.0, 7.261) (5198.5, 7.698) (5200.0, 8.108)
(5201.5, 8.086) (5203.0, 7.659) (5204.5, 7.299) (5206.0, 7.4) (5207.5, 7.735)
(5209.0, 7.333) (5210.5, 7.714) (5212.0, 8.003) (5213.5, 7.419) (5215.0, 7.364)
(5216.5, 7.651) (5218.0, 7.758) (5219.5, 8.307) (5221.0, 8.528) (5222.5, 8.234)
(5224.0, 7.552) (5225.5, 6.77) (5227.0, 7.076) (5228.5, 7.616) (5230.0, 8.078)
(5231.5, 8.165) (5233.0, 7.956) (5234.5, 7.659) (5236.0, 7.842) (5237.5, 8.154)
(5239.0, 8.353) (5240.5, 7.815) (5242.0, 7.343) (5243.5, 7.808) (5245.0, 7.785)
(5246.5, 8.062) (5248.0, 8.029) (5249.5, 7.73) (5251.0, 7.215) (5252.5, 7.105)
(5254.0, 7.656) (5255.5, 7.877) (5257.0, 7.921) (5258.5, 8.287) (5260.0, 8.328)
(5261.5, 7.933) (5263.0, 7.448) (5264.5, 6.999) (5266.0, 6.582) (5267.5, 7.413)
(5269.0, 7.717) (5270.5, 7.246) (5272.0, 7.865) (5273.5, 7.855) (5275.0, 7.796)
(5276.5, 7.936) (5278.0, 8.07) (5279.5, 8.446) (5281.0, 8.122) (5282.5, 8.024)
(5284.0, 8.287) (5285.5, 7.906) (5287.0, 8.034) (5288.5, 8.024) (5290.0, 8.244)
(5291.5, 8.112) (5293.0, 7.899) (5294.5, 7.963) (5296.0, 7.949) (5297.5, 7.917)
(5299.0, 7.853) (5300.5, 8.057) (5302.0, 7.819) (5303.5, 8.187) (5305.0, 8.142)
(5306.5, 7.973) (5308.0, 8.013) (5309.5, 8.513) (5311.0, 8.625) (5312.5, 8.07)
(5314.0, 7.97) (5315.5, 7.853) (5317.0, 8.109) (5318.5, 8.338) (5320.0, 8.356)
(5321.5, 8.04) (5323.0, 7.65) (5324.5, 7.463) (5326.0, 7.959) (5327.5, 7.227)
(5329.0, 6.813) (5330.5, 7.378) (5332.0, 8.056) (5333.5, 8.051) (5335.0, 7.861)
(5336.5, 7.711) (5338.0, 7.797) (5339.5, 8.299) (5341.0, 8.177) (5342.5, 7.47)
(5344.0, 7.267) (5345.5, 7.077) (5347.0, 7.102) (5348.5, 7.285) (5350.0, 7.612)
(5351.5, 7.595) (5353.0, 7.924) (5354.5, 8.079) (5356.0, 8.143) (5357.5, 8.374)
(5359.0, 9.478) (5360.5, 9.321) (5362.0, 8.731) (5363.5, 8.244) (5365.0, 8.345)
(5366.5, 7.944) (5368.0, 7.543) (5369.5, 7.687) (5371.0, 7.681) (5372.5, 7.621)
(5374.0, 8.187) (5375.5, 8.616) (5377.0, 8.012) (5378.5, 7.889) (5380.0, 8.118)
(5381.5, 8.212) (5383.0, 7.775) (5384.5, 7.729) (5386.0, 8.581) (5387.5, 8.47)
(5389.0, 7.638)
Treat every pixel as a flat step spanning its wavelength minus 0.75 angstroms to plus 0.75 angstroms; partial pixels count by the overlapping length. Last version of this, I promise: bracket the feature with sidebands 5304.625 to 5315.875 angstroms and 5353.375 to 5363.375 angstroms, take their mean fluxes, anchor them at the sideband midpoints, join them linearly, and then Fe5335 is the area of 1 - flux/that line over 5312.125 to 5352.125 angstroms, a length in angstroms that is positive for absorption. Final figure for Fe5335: 3.1 angstroms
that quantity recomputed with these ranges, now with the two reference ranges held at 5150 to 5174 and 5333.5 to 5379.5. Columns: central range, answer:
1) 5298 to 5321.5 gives -0.9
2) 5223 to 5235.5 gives -0.1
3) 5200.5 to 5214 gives -0.2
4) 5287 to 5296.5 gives -0.3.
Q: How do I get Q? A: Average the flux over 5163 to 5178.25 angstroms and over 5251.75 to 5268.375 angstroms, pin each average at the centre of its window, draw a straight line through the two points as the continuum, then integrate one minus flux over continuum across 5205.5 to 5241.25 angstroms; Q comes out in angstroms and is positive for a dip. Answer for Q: -1.4 angstroms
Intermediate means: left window 7.31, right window 7.6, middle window 7.77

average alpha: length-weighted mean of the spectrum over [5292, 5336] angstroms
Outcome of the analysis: 7.93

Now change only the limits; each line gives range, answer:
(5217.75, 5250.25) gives 7.85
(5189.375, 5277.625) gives 7.66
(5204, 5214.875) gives 7.55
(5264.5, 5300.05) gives 7.86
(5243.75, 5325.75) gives 7.9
